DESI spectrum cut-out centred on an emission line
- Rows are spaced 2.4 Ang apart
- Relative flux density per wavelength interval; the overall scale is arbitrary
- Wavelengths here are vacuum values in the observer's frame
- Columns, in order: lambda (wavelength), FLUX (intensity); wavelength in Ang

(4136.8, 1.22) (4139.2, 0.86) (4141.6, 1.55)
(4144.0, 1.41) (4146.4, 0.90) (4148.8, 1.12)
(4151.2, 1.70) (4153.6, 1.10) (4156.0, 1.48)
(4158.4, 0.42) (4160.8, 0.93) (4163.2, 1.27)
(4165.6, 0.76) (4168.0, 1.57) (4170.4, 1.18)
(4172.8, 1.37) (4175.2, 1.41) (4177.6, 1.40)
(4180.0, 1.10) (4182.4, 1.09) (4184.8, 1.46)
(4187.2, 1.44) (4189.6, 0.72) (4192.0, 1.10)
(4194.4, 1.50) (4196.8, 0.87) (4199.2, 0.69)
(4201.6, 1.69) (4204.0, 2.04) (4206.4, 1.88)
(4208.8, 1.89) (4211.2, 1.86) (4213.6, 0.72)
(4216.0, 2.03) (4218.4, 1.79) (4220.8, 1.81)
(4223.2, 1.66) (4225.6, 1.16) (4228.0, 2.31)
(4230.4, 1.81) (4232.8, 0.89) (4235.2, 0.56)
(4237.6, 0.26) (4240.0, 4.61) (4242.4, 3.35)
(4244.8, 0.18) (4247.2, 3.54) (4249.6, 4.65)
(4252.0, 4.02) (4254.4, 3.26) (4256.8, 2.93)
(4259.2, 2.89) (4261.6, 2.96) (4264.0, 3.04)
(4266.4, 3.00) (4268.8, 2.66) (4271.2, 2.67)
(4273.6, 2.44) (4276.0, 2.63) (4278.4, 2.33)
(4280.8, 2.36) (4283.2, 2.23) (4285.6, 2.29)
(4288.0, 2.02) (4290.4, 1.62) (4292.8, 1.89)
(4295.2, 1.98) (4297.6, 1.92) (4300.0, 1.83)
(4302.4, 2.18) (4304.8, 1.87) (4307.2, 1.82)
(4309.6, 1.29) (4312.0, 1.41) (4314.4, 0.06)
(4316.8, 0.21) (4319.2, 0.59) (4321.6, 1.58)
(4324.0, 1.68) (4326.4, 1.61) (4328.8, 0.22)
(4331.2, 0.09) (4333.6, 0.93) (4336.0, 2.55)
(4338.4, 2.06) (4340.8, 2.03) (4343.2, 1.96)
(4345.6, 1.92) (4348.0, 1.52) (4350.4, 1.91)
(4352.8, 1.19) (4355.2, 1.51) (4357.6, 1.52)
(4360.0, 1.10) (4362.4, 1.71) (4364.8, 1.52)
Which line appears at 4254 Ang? Lyman alpha 1216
